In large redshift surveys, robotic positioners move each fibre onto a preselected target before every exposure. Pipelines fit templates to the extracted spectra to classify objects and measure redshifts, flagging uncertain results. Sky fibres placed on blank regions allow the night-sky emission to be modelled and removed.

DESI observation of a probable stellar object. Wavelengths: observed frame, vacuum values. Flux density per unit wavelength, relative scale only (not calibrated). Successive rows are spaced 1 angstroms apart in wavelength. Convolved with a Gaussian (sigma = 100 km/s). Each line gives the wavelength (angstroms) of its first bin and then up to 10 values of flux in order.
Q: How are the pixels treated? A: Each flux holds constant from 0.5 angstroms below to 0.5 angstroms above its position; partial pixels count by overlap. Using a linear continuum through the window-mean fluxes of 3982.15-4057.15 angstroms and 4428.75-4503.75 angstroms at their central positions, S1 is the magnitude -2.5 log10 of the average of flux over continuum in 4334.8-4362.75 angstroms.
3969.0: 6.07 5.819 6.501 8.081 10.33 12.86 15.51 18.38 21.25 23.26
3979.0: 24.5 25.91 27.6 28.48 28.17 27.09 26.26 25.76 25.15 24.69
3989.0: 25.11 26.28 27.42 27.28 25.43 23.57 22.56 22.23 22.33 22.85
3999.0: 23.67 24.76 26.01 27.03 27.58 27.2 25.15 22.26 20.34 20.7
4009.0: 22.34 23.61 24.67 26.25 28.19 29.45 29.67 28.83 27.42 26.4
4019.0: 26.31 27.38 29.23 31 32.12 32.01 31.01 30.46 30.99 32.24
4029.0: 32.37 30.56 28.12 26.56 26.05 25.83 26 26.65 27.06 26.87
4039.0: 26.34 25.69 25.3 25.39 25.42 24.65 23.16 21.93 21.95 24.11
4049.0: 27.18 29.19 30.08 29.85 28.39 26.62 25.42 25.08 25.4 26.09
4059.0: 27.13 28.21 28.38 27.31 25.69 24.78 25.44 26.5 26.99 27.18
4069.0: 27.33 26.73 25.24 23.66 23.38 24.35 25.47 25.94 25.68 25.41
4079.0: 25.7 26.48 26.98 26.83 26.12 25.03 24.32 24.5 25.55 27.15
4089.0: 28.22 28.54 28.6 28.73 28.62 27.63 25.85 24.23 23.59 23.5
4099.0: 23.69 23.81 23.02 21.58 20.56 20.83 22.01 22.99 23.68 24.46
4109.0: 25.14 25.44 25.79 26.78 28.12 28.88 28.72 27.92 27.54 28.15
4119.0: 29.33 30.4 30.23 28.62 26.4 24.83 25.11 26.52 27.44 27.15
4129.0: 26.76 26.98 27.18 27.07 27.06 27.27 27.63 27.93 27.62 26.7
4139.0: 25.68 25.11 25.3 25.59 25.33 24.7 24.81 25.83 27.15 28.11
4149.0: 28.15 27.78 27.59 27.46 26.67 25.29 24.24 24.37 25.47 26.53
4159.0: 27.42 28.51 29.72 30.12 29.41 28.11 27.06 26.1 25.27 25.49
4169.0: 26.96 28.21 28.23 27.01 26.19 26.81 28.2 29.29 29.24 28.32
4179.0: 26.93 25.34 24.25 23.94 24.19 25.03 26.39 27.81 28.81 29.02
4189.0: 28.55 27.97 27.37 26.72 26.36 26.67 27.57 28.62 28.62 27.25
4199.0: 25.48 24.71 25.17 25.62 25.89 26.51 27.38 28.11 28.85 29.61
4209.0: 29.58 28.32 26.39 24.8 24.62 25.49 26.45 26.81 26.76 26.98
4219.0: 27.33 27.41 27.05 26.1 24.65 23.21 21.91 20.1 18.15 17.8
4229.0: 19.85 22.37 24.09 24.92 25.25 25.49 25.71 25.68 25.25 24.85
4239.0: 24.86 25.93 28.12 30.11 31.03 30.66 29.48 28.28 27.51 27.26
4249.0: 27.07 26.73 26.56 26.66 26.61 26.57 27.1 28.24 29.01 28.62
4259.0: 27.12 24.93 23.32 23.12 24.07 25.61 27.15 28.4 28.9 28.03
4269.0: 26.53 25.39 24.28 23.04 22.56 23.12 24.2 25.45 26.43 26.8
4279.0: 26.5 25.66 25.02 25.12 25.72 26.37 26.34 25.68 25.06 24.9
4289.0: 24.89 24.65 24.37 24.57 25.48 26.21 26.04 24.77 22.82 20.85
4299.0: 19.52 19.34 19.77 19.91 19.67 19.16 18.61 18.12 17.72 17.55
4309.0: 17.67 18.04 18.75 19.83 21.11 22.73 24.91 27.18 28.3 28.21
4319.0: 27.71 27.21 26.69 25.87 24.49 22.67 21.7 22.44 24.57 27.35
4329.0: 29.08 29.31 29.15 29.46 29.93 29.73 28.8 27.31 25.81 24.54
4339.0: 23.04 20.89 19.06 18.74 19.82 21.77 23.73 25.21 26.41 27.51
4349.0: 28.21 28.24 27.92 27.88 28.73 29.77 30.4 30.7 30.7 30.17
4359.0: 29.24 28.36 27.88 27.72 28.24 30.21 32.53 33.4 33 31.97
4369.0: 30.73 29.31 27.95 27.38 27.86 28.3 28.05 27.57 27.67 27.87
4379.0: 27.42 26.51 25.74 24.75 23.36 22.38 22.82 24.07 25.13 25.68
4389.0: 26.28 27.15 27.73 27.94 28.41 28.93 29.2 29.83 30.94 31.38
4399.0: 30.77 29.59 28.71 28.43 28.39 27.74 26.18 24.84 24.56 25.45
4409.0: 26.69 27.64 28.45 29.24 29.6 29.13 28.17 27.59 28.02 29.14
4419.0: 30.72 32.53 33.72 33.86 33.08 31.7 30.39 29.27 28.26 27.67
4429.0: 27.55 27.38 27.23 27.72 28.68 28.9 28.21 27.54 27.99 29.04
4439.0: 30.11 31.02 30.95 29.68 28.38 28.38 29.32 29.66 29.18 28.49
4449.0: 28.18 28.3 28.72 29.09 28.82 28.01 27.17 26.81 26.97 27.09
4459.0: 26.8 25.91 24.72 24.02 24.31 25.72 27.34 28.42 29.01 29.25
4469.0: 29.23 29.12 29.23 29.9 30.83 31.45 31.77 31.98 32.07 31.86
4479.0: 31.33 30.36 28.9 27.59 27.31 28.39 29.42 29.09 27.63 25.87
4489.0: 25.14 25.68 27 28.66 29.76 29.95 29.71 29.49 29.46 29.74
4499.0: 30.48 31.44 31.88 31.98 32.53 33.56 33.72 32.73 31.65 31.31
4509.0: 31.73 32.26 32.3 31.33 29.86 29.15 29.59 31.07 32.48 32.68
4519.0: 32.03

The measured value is 0.07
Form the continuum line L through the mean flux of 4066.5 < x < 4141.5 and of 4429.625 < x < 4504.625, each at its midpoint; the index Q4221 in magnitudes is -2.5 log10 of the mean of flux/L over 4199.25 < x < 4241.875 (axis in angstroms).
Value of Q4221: 0.07 mag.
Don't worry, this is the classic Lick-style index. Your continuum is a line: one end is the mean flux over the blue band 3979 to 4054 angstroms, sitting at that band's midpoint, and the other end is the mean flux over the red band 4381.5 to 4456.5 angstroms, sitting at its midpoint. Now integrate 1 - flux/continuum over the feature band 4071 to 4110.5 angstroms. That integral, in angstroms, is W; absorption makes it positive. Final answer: 2.64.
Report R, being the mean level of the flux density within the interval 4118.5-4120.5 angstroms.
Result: 29.9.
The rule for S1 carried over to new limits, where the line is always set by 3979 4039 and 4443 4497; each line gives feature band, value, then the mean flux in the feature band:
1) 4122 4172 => 0.02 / 26.8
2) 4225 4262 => 0.07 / 25.8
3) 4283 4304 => 0.18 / 23.5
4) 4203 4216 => 0.01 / 27.1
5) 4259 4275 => 0.10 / 25.3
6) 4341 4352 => 0.14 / 24.6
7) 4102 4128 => 0.04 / 26.2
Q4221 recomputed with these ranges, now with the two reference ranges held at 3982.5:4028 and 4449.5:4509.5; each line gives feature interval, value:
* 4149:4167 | 0.00 mag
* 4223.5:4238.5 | 0.20 mag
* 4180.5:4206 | 0.03 mag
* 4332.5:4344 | 0.17 mag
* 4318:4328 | 0.13 mag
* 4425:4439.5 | 0.02 mag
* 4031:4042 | 0.01 mag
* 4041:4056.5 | 0.03 mag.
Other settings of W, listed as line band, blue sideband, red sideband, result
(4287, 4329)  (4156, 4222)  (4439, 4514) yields 7.6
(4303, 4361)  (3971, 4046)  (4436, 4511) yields 6.2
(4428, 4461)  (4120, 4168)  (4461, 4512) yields 1.1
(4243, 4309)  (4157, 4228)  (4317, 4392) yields 4.8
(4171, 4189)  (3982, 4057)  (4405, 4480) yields 0.3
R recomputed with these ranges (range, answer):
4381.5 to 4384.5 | 23.5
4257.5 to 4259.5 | 27.9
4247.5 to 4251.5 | 26.9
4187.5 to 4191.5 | 28.2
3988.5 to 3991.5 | 26.3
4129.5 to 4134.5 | 27.1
